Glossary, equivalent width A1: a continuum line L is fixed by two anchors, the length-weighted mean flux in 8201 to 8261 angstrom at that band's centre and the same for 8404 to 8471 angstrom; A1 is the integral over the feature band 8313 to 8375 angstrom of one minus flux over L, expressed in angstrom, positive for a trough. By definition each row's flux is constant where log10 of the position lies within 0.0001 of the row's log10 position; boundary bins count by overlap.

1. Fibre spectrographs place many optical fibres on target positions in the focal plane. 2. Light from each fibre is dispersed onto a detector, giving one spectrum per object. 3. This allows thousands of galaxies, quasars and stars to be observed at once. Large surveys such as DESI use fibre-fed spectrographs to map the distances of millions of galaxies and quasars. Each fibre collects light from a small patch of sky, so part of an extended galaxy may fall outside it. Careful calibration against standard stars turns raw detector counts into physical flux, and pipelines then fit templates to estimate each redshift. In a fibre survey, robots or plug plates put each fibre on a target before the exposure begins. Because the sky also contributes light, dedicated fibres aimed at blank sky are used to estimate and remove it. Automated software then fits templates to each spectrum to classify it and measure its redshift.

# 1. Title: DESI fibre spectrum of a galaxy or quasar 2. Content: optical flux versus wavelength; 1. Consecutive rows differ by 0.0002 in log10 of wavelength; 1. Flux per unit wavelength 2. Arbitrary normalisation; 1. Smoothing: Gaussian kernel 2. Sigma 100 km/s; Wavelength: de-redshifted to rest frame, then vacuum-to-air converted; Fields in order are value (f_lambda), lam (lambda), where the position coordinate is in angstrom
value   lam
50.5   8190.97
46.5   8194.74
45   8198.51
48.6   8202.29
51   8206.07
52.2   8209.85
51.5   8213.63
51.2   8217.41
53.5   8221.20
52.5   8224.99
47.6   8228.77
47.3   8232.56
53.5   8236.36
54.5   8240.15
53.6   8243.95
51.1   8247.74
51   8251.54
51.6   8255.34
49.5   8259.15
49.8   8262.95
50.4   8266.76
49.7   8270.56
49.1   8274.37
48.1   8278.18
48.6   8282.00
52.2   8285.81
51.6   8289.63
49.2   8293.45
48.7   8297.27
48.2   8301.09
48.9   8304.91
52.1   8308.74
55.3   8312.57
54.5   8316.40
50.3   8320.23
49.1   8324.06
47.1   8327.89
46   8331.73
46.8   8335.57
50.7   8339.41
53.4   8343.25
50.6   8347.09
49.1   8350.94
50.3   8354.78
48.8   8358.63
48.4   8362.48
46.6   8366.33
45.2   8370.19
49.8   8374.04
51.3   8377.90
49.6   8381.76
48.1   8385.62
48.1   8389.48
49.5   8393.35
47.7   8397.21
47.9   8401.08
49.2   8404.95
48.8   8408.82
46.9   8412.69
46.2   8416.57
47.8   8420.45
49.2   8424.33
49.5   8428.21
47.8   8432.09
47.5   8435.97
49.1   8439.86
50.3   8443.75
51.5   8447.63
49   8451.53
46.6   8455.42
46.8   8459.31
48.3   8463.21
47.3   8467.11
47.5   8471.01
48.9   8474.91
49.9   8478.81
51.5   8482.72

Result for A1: 0.4 angstrom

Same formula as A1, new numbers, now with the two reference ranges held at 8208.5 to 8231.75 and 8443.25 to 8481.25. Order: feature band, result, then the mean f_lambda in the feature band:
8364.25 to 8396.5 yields 0.6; 48.5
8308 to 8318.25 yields -0.8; 54.2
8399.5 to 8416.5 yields 0.4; 48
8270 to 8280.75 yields 0.4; 48.8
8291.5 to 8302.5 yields 0.4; 48.7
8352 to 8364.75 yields 0.2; 49.1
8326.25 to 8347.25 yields 0.4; 49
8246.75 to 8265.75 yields 0.1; 50.5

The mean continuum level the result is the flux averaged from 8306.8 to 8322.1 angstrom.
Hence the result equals 53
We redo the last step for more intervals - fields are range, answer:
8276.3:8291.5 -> 50.1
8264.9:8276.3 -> 49.8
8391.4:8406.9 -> 48.6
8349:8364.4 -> 49.2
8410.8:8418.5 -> 46.5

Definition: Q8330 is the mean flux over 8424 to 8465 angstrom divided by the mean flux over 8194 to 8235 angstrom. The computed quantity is 0.98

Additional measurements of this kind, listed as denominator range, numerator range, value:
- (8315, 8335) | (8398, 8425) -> 0.98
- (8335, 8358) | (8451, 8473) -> 0.94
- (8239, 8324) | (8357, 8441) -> 0.95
